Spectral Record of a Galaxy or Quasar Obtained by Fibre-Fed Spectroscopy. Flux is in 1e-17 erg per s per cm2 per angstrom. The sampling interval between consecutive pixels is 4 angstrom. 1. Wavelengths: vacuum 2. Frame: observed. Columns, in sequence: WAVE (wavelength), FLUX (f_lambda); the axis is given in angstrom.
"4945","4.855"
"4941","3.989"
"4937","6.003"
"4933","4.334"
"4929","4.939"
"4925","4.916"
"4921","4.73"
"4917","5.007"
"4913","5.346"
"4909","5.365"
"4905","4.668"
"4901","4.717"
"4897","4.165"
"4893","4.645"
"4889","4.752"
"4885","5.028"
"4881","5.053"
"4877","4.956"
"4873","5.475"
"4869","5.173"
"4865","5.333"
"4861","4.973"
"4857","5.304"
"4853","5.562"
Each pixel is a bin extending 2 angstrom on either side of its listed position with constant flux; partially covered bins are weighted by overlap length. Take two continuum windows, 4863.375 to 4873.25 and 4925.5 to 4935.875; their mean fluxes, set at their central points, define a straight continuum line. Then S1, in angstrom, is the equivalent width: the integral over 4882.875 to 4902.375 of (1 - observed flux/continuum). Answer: 1.7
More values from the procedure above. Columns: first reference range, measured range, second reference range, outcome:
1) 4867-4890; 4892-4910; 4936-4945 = 1.2 angstrom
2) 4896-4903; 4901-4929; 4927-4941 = -1.8 angstrom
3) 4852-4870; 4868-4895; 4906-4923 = 1.0 angstrom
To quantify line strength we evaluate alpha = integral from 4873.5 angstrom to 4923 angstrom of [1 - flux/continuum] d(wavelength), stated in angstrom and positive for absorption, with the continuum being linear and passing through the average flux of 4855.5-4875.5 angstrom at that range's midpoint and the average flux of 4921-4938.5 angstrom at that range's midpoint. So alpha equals 2.2 angstrom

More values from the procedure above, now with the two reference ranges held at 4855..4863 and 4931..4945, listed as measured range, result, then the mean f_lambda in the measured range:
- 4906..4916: -0.7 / 5.25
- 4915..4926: 0.0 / 4.88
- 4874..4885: 0.0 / 5.05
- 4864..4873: -0.3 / 5.29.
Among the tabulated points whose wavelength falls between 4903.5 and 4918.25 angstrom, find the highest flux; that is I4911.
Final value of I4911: 5.365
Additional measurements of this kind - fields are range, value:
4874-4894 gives 5.053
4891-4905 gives 4.717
